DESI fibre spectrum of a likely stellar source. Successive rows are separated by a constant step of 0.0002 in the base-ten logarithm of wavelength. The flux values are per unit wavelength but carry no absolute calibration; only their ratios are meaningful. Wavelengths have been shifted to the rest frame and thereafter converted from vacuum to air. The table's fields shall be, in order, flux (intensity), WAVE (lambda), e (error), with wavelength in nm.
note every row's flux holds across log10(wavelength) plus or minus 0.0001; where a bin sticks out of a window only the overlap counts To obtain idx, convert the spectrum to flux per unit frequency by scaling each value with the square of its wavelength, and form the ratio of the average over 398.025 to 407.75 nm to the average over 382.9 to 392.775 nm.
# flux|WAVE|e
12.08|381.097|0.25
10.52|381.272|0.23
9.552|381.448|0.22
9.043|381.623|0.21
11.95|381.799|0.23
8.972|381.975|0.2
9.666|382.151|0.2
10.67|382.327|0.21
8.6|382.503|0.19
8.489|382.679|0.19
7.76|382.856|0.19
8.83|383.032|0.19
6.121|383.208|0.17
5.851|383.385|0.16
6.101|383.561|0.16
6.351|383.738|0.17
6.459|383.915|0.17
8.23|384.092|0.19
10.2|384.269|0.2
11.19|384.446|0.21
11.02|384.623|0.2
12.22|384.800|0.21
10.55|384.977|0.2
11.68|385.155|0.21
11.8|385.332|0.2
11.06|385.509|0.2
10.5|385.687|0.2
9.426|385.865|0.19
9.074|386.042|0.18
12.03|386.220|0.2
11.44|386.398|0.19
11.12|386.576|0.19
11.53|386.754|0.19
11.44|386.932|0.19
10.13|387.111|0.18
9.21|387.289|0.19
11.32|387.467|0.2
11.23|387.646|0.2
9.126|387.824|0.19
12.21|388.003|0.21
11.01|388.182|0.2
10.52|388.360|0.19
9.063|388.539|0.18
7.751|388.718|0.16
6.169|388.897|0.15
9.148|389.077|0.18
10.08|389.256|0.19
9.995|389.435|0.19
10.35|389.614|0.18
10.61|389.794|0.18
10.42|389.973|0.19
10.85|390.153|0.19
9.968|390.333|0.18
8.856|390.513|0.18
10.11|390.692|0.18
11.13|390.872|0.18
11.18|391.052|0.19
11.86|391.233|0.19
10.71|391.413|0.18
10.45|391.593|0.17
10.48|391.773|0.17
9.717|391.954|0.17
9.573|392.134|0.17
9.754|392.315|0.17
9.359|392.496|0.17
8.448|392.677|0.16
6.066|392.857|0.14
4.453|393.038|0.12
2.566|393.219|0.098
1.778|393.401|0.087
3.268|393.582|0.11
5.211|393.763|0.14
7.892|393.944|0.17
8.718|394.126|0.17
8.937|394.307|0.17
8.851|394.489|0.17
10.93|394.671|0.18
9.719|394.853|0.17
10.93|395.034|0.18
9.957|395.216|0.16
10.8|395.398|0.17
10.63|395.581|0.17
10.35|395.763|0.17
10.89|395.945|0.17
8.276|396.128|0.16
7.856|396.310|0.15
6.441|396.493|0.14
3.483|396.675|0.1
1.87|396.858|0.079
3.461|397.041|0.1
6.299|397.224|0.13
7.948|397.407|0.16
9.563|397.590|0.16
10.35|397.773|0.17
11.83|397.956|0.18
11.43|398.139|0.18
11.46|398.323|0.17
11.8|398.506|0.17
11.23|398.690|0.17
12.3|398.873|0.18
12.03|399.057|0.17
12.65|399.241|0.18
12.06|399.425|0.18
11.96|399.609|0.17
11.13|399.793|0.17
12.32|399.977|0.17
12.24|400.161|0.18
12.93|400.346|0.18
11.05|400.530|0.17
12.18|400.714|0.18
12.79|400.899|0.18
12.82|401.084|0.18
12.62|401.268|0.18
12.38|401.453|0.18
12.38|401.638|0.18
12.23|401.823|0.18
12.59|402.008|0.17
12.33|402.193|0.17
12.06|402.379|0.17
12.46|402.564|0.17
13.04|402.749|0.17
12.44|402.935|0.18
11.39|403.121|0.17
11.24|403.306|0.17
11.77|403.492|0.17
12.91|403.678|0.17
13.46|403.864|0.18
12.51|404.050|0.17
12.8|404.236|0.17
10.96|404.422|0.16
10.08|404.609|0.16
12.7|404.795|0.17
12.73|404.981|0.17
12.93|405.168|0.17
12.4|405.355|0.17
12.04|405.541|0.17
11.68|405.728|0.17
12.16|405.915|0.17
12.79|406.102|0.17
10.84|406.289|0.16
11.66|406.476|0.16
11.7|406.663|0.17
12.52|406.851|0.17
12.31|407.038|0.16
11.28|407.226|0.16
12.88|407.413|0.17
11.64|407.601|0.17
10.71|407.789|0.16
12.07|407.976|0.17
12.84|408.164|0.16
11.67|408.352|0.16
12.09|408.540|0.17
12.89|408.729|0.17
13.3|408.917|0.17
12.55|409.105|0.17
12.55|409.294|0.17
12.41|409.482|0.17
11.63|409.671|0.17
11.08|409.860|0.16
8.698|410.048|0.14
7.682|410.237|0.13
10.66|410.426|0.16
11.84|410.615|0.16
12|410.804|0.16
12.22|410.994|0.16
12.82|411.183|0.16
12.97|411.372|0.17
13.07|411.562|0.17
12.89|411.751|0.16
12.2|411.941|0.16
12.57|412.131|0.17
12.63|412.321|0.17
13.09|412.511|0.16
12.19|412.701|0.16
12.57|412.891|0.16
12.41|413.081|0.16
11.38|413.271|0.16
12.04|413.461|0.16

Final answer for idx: 1.32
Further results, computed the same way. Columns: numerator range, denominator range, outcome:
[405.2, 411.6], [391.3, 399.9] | 1.42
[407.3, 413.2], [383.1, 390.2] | 1.37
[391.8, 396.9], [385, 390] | 0.78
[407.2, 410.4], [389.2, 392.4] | 1.23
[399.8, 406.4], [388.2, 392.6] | 1.31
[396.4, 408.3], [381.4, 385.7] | 1.35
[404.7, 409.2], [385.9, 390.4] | 1.31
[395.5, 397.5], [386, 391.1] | 0.71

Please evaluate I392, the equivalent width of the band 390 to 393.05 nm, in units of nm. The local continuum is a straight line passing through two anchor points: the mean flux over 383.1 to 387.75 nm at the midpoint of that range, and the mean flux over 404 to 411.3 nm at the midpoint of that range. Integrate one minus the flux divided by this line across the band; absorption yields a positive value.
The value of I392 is 0.202 nm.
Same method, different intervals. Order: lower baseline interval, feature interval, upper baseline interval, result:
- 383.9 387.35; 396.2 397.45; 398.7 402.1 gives 0.693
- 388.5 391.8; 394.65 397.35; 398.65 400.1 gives 0.760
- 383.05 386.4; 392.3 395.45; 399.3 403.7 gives 0.985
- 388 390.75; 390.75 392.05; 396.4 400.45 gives -0.133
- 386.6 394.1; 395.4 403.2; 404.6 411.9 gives -0.088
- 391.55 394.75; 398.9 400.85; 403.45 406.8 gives -0.381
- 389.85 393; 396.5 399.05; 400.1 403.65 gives 0.593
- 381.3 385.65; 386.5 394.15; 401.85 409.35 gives 0.725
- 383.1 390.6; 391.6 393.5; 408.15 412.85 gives 0.552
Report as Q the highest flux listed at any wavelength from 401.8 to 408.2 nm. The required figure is 13.46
